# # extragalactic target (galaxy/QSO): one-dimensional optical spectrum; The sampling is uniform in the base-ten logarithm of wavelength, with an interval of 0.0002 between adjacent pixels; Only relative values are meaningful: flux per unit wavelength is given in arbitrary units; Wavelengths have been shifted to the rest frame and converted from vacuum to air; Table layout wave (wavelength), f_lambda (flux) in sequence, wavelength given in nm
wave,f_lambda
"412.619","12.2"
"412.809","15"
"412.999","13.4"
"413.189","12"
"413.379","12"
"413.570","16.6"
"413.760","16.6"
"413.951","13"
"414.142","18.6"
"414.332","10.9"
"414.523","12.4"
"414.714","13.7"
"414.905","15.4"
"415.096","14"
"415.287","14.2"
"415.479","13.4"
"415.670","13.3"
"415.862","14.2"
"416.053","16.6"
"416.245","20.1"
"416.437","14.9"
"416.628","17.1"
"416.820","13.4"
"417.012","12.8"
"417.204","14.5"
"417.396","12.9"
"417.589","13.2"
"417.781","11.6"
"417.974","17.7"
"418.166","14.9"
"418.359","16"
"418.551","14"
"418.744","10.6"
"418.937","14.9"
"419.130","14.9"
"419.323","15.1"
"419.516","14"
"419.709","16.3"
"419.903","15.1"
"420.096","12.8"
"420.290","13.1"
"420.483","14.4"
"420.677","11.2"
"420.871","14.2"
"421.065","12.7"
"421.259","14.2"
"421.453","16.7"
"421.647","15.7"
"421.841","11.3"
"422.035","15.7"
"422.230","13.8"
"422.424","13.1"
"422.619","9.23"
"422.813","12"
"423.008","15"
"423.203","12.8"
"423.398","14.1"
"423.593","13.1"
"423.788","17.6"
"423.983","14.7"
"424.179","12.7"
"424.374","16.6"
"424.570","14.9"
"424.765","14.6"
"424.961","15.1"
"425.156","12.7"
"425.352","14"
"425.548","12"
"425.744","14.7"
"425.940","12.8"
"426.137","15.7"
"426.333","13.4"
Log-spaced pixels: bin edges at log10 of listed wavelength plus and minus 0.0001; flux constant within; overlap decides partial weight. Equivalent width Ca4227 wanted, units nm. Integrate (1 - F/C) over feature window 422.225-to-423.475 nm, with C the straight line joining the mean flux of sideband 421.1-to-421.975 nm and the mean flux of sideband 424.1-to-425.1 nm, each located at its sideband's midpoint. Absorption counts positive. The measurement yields 0.15 nm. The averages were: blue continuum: 14.4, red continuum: 14.7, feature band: 12.8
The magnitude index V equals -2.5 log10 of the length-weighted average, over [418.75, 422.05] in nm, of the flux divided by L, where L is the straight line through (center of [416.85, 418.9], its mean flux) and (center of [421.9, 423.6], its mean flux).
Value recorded -0.05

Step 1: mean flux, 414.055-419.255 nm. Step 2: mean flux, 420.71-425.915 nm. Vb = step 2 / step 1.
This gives 0.96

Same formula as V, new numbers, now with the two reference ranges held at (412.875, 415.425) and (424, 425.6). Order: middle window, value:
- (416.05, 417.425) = -0.09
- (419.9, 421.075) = 0.07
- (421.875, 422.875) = 0.12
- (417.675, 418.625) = -0.06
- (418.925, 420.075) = -0.06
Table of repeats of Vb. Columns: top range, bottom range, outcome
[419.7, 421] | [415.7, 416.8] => 0.85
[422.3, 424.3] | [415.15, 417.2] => 0.90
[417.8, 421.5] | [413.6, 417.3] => 0.97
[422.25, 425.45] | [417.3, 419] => 1.00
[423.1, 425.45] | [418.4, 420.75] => 1.03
